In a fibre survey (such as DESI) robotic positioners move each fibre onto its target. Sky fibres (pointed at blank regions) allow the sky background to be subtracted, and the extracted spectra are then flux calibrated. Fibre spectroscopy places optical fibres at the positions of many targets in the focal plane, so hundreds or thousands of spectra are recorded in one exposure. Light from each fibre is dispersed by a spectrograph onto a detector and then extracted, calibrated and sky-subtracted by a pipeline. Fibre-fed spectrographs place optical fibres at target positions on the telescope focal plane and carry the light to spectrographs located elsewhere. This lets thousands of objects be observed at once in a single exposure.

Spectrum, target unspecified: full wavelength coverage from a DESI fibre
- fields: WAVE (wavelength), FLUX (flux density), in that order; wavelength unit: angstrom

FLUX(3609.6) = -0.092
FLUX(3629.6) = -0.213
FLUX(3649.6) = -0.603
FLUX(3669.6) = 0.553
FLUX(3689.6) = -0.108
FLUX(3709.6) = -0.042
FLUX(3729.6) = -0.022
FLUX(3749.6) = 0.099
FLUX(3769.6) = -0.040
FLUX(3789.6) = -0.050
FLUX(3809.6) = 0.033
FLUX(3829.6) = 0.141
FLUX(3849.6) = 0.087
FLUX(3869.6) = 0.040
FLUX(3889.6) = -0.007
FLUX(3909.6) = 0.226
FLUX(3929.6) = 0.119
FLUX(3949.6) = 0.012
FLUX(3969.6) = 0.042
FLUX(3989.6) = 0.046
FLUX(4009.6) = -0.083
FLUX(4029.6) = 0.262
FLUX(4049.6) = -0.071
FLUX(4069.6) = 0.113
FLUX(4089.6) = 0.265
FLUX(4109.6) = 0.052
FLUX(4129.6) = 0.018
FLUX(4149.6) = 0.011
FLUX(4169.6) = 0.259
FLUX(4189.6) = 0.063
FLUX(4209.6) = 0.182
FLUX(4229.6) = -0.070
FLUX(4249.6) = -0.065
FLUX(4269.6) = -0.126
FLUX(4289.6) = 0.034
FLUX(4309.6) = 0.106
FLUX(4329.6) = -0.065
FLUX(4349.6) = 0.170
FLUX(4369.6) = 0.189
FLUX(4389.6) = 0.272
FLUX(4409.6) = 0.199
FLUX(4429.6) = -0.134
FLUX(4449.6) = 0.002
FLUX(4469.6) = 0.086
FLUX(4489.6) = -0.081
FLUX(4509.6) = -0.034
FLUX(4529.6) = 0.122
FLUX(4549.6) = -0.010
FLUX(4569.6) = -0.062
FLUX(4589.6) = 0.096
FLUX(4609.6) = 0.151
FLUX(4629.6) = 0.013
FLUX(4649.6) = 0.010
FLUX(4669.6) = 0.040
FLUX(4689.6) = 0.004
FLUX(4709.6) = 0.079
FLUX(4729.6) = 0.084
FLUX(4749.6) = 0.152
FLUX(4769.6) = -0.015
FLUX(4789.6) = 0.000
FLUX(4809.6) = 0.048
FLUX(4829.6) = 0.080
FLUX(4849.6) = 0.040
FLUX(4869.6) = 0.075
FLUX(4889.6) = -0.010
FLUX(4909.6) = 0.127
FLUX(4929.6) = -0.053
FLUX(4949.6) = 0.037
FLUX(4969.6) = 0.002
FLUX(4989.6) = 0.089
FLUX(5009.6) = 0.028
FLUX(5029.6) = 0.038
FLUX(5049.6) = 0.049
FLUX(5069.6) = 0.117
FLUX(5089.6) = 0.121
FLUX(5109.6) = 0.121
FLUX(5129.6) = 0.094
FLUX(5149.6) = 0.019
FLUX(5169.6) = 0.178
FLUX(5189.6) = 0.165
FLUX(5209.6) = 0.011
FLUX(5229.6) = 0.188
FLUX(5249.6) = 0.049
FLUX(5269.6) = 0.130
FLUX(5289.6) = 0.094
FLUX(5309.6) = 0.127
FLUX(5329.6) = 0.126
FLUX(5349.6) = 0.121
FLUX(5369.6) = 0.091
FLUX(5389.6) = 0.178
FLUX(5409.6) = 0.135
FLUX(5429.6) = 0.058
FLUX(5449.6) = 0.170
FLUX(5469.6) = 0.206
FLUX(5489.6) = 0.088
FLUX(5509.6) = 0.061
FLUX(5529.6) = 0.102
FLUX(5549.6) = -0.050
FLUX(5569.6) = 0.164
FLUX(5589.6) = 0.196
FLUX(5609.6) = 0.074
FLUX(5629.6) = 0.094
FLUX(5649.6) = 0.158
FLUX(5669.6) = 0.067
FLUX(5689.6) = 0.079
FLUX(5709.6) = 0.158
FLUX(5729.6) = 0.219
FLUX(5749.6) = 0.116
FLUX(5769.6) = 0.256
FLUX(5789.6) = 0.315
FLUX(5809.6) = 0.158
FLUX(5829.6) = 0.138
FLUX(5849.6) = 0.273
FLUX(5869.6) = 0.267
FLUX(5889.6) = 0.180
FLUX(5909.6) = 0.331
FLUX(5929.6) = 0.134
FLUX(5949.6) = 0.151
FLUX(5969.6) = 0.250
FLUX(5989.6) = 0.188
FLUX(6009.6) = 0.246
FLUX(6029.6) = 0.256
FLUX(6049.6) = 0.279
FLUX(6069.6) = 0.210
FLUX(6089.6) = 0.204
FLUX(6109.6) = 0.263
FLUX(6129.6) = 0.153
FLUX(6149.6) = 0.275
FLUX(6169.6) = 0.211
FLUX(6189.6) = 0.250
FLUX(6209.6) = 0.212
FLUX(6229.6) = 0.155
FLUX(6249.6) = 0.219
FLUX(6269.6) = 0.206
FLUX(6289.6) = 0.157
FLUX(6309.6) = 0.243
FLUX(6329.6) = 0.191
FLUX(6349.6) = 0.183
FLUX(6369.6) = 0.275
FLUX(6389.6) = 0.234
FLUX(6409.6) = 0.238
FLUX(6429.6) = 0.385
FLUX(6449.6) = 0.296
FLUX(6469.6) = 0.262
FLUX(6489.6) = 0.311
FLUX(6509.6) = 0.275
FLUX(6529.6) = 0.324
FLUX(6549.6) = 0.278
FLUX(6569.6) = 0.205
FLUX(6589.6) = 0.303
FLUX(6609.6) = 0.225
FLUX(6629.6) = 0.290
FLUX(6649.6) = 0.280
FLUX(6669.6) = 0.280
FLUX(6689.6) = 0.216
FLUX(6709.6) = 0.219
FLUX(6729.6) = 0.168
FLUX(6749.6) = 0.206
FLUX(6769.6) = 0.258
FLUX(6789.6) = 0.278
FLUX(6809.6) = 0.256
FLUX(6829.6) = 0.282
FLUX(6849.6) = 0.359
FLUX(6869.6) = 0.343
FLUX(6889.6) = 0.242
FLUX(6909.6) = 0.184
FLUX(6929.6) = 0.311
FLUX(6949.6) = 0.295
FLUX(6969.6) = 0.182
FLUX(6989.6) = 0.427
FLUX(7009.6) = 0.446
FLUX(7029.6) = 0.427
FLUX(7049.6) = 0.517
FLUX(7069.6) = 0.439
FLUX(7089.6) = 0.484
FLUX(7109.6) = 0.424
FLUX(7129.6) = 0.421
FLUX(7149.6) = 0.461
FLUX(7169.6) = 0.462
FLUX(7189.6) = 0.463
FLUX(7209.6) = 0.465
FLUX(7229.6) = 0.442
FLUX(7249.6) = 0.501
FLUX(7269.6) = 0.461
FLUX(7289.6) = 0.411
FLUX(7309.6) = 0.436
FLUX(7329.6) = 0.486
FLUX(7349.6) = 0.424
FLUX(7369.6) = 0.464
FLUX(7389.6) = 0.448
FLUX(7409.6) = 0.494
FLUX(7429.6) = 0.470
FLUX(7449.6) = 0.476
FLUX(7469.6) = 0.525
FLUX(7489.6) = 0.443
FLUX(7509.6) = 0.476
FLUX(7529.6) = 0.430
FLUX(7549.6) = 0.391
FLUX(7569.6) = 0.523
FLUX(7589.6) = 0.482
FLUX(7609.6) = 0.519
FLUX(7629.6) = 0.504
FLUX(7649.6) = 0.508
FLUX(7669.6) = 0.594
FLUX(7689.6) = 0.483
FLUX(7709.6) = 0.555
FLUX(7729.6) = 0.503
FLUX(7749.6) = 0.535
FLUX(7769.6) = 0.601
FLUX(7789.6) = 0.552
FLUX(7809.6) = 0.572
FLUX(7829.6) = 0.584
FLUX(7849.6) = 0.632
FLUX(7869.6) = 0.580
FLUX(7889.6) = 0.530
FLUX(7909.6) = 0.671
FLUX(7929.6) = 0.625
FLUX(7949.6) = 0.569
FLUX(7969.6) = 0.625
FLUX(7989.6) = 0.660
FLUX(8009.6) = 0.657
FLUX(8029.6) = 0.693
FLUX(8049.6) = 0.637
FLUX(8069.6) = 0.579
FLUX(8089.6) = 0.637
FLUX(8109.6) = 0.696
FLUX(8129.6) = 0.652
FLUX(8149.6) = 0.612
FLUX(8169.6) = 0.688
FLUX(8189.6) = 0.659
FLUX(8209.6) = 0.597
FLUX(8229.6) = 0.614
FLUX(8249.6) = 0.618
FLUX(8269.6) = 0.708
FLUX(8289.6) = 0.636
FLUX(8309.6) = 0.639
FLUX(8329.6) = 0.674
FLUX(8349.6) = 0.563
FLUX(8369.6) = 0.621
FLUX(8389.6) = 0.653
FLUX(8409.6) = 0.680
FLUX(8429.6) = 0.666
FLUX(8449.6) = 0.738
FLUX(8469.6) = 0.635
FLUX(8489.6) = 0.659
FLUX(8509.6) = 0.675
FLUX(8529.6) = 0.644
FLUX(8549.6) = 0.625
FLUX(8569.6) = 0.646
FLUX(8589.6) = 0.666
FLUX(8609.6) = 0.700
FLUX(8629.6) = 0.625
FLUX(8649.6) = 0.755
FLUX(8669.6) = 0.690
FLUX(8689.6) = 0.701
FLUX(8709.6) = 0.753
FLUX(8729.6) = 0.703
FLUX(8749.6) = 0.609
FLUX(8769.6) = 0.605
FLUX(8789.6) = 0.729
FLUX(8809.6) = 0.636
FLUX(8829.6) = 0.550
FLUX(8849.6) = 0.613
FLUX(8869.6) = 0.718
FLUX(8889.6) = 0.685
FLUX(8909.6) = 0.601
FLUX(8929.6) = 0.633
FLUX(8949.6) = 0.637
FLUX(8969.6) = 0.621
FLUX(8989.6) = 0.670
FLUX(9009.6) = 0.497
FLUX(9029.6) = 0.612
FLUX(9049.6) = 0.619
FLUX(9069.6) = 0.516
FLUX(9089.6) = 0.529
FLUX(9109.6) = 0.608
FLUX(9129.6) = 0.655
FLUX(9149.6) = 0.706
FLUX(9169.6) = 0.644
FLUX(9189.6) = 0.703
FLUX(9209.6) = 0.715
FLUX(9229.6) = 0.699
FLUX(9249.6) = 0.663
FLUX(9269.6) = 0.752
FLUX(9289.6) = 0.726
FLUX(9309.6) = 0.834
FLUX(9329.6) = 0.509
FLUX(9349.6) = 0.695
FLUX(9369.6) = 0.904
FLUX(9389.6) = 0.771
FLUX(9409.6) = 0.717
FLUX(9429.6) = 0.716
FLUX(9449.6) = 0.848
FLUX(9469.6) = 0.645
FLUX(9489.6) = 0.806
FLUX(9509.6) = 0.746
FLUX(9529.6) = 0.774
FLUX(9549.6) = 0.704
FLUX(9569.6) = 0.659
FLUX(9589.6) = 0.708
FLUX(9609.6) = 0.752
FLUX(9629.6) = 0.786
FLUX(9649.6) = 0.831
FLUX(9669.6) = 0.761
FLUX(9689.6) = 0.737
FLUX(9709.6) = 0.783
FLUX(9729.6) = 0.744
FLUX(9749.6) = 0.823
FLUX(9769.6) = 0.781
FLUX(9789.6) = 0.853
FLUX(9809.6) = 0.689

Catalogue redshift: 0.75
